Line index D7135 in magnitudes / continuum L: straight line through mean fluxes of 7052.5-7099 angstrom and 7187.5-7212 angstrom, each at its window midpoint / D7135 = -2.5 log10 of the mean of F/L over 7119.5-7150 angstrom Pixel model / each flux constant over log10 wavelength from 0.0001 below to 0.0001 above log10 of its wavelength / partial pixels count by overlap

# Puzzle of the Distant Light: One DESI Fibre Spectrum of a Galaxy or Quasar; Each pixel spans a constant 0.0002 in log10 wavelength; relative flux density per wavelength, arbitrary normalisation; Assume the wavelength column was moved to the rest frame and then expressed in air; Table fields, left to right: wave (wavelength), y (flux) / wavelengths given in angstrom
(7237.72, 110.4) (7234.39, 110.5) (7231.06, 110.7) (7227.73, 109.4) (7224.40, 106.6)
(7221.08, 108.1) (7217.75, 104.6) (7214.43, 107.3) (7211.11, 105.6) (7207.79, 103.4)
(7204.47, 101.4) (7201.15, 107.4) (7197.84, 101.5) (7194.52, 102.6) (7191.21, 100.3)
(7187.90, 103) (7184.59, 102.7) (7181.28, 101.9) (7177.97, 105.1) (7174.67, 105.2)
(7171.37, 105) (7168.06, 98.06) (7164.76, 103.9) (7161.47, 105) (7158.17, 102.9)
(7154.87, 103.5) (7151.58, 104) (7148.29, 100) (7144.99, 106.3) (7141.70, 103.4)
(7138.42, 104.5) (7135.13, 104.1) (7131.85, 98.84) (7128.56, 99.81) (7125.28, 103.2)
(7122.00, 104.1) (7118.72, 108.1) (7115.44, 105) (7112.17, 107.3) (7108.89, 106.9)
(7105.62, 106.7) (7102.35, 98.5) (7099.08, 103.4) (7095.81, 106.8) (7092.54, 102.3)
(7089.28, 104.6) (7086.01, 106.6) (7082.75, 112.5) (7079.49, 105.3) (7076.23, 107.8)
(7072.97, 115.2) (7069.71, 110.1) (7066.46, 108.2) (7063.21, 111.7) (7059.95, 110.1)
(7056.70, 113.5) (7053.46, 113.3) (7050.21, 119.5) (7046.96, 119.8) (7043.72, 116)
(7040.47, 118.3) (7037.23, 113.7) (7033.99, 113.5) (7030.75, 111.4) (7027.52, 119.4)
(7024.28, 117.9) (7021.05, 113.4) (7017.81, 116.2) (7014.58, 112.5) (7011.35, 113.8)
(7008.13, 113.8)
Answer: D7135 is 0.03 mag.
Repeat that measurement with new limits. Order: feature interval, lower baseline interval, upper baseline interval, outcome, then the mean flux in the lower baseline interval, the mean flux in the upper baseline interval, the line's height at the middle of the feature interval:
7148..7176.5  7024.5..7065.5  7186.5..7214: 0.03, 115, 103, 106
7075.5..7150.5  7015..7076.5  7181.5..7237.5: 0.06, 114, 105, 111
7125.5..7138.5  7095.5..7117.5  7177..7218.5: 0.03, 105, 104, 105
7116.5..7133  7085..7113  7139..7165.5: 0.01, 105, 104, 104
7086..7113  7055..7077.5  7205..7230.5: 0.05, 111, 106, 110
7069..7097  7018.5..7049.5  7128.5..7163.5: 0.03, 116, 103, 110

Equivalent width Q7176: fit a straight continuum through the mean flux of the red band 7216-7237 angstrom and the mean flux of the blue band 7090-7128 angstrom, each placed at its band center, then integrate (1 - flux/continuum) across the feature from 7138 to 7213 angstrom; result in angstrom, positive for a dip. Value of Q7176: 2.4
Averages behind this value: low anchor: 105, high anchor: 108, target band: 103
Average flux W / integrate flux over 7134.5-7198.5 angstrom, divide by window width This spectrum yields 103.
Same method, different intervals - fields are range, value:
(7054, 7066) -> 112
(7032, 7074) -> 114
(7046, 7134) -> 108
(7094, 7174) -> 104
